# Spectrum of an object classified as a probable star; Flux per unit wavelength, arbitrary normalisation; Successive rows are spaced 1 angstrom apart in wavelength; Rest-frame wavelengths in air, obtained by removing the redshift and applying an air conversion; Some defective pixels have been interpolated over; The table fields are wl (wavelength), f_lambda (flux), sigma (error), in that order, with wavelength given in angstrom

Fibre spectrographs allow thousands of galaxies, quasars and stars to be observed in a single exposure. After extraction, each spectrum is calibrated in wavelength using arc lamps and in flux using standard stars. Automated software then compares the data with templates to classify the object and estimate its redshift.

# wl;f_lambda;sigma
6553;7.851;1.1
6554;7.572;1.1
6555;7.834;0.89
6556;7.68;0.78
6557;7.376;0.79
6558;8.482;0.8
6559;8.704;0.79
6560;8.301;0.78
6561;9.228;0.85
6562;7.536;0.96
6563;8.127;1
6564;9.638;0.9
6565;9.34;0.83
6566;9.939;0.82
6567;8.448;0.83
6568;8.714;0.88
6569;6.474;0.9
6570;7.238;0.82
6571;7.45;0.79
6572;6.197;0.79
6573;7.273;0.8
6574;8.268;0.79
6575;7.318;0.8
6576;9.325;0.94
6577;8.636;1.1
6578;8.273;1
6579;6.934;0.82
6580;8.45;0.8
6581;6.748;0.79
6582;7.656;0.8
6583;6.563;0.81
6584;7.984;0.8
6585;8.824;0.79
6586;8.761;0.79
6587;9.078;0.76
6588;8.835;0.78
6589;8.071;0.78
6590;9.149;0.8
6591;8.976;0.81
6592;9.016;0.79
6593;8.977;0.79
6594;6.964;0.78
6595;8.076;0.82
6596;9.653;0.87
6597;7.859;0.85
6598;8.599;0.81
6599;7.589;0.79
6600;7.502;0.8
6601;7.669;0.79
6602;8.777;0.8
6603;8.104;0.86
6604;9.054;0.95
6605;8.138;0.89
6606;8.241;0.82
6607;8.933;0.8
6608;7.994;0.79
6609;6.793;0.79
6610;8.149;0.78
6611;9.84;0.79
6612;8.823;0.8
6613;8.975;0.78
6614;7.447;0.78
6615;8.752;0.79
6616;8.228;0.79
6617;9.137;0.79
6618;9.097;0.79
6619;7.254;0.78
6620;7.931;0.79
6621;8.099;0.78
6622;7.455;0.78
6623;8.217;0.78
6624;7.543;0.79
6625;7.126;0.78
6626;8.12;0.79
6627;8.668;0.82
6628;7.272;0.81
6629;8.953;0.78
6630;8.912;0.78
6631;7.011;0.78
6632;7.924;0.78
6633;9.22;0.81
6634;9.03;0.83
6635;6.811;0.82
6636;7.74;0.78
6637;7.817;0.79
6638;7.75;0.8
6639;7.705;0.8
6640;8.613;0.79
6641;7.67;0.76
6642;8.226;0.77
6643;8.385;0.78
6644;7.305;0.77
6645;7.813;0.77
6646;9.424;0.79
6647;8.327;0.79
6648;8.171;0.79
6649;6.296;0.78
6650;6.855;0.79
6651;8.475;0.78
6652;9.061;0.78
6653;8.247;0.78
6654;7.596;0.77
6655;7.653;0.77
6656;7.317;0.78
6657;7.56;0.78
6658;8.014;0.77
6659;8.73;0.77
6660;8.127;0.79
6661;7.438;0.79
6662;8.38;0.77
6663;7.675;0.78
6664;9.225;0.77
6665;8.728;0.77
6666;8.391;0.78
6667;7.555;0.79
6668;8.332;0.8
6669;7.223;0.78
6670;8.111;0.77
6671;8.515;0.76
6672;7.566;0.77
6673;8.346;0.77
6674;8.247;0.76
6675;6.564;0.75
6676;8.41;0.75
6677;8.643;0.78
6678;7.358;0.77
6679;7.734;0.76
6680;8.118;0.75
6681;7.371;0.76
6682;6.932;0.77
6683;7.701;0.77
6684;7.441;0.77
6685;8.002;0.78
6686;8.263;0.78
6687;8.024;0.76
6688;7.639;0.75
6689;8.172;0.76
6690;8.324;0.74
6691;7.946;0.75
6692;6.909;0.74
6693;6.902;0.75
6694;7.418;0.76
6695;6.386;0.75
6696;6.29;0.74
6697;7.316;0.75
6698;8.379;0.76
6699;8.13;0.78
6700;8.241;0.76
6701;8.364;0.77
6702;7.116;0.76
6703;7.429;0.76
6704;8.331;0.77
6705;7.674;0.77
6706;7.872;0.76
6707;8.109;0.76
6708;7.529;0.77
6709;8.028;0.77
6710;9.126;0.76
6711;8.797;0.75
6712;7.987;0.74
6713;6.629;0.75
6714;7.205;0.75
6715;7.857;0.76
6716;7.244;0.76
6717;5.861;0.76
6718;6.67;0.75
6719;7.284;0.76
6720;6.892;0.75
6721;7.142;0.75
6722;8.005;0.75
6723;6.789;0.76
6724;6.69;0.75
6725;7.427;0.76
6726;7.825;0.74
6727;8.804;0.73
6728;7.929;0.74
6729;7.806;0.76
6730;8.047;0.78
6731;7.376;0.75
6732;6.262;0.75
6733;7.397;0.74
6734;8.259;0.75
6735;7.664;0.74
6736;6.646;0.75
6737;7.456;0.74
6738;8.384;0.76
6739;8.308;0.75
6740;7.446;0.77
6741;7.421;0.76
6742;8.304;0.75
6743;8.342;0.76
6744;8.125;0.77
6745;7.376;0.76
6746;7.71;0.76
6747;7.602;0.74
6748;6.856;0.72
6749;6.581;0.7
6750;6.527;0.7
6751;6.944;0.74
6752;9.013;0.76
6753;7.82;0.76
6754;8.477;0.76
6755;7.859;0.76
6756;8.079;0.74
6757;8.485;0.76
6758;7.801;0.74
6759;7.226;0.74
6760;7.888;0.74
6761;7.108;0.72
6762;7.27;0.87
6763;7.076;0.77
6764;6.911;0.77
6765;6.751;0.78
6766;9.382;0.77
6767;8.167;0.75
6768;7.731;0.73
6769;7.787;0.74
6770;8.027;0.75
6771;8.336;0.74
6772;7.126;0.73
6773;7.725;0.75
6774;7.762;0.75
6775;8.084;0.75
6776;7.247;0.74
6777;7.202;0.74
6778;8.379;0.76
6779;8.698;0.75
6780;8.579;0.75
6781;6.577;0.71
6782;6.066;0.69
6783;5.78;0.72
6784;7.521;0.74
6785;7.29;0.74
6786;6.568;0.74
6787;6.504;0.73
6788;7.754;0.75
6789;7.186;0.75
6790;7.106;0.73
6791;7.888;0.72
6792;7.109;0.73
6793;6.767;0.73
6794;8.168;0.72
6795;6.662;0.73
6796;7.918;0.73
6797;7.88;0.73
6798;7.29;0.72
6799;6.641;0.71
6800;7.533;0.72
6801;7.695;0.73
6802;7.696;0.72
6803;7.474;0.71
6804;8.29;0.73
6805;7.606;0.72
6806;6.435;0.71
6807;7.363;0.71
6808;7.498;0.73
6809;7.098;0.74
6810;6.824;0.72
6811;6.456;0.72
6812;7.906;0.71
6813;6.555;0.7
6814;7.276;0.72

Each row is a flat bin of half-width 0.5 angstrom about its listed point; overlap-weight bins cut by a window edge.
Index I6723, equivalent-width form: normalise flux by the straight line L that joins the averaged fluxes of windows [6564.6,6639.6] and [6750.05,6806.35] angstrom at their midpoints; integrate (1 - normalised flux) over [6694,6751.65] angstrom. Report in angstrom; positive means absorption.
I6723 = 1.4 angstrom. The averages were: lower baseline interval 8.16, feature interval 7.55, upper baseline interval 7.54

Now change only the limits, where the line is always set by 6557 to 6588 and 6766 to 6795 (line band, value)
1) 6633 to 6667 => -0.6 angstrom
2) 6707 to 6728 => 0.5 angstrom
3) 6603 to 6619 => -0.9 angstrom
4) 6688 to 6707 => 0.3 angstrom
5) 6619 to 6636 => -0.1 angstrom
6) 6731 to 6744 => -0.1 angstrom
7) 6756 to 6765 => 0.1 angstrom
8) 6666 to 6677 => -0.2 angstrom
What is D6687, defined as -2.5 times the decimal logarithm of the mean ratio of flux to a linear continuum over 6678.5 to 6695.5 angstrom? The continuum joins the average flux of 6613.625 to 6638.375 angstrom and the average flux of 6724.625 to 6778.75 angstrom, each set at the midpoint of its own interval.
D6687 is 0.04 mag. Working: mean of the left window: 8.07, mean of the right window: 7.7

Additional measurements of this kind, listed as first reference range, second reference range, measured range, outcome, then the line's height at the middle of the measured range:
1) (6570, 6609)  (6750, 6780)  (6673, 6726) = 0.044 mag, 7.92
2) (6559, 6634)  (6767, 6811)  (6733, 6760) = -0.018 mag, 7.59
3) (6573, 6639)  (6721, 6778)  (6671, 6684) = 0.022 mag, 7.92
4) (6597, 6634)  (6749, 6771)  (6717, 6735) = 0.061 mag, 7.83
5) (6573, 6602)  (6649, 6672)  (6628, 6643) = -0.001 mag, 8.07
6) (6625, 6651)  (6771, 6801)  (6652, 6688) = -0.011 mag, 7.86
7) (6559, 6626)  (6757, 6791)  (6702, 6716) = -0.012 mag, 7.75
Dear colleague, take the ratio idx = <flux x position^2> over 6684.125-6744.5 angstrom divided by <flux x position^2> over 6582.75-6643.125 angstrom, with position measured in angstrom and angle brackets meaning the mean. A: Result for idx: 0.96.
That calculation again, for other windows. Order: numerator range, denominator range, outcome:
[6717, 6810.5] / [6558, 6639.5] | 0.96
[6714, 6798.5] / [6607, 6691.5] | 0.97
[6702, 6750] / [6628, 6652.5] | 0.97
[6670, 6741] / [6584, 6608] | 0.93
